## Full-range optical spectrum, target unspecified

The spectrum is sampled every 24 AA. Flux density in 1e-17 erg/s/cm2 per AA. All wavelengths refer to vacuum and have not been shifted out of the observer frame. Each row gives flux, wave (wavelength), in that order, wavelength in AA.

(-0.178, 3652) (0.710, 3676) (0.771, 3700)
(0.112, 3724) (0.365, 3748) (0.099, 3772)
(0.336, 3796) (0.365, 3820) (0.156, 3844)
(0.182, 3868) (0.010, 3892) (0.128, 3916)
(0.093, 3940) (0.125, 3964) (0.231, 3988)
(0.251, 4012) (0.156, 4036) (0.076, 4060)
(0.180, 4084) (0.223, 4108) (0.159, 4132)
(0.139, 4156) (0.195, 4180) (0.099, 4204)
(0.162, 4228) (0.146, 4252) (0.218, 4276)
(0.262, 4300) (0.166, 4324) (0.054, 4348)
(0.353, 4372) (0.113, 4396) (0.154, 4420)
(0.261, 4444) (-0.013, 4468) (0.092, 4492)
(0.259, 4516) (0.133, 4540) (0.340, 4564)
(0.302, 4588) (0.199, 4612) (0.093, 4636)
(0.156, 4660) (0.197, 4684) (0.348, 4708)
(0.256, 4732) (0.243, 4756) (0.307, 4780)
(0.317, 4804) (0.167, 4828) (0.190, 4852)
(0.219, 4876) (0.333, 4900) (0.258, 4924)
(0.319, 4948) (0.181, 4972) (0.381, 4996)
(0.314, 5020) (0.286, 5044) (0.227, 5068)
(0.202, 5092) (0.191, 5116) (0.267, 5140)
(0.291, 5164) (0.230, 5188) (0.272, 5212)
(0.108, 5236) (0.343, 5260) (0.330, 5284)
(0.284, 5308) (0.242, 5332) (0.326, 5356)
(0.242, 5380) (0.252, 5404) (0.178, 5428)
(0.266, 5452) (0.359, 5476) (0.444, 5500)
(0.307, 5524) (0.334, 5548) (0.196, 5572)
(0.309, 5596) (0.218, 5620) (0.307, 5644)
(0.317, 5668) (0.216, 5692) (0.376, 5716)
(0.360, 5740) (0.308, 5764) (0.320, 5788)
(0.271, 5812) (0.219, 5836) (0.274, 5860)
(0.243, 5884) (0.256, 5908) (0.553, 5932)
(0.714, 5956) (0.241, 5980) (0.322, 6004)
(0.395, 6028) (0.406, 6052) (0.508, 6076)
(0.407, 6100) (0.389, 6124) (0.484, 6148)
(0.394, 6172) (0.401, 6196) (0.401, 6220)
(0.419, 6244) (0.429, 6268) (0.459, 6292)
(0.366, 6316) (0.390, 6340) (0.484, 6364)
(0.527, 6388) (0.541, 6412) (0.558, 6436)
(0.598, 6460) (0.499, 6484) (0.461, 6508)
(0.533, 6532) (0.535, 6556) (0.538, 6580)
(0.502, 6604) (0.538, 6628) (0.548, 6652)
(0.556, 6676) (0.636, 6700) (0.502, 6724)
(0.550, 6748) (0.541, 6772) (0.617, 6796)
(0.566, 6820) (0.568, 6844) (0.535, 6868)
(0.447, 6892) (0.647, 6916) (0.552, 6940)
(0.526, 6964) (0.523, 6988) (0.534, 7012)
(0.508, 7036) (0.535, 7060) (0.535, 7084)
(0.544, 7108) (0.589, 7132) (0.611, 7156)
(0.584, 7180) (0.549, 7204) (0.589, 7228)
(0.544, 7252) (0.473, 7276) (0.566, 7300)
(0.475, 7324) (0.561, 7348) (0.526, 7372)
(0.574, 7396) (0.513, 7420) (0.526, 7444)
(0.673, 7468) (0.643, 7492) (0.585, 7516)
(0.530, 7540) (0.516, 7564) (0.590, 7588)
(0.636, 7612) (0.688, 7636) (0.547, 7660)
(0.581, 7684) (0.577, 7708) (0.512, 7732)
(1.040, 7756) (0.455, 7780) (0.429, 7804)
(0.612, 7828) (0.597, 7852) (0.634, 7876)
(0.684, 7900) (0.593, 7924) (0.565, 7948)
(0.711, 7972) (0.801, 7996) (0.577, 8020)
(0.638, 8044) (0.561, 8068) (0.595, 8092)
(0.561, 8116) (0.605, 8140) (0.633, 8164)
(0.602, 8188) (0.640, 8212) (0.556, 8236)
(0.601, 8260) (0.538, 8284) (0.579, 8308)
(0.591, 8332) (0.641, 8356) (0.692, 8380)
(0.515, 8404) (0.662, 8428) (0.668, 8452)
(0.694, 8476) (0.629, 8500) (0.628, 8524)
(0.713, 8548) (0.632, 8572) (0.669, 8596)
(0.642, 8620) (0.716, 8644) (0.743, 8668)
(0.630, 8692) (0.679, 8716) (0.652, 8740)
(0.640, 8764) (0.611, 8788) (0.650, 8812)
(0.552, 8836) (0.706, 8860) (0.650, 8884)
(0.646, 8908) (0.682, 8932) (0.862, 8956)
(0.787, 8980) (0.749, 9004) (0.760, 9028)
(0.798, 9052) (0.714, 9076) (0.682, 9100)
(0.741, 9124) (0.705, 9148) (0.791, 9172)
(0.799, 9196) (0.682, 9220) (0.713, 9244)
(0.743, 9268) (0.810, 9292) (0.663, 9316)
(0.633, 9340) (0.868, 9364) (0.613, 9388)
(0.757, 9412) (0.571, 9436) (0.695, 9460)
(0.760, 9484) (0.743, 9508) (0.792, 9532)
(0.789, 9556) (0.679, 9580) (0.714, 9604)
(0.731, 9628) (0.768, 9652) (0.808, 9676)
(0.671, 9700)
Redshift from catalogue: 0.59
